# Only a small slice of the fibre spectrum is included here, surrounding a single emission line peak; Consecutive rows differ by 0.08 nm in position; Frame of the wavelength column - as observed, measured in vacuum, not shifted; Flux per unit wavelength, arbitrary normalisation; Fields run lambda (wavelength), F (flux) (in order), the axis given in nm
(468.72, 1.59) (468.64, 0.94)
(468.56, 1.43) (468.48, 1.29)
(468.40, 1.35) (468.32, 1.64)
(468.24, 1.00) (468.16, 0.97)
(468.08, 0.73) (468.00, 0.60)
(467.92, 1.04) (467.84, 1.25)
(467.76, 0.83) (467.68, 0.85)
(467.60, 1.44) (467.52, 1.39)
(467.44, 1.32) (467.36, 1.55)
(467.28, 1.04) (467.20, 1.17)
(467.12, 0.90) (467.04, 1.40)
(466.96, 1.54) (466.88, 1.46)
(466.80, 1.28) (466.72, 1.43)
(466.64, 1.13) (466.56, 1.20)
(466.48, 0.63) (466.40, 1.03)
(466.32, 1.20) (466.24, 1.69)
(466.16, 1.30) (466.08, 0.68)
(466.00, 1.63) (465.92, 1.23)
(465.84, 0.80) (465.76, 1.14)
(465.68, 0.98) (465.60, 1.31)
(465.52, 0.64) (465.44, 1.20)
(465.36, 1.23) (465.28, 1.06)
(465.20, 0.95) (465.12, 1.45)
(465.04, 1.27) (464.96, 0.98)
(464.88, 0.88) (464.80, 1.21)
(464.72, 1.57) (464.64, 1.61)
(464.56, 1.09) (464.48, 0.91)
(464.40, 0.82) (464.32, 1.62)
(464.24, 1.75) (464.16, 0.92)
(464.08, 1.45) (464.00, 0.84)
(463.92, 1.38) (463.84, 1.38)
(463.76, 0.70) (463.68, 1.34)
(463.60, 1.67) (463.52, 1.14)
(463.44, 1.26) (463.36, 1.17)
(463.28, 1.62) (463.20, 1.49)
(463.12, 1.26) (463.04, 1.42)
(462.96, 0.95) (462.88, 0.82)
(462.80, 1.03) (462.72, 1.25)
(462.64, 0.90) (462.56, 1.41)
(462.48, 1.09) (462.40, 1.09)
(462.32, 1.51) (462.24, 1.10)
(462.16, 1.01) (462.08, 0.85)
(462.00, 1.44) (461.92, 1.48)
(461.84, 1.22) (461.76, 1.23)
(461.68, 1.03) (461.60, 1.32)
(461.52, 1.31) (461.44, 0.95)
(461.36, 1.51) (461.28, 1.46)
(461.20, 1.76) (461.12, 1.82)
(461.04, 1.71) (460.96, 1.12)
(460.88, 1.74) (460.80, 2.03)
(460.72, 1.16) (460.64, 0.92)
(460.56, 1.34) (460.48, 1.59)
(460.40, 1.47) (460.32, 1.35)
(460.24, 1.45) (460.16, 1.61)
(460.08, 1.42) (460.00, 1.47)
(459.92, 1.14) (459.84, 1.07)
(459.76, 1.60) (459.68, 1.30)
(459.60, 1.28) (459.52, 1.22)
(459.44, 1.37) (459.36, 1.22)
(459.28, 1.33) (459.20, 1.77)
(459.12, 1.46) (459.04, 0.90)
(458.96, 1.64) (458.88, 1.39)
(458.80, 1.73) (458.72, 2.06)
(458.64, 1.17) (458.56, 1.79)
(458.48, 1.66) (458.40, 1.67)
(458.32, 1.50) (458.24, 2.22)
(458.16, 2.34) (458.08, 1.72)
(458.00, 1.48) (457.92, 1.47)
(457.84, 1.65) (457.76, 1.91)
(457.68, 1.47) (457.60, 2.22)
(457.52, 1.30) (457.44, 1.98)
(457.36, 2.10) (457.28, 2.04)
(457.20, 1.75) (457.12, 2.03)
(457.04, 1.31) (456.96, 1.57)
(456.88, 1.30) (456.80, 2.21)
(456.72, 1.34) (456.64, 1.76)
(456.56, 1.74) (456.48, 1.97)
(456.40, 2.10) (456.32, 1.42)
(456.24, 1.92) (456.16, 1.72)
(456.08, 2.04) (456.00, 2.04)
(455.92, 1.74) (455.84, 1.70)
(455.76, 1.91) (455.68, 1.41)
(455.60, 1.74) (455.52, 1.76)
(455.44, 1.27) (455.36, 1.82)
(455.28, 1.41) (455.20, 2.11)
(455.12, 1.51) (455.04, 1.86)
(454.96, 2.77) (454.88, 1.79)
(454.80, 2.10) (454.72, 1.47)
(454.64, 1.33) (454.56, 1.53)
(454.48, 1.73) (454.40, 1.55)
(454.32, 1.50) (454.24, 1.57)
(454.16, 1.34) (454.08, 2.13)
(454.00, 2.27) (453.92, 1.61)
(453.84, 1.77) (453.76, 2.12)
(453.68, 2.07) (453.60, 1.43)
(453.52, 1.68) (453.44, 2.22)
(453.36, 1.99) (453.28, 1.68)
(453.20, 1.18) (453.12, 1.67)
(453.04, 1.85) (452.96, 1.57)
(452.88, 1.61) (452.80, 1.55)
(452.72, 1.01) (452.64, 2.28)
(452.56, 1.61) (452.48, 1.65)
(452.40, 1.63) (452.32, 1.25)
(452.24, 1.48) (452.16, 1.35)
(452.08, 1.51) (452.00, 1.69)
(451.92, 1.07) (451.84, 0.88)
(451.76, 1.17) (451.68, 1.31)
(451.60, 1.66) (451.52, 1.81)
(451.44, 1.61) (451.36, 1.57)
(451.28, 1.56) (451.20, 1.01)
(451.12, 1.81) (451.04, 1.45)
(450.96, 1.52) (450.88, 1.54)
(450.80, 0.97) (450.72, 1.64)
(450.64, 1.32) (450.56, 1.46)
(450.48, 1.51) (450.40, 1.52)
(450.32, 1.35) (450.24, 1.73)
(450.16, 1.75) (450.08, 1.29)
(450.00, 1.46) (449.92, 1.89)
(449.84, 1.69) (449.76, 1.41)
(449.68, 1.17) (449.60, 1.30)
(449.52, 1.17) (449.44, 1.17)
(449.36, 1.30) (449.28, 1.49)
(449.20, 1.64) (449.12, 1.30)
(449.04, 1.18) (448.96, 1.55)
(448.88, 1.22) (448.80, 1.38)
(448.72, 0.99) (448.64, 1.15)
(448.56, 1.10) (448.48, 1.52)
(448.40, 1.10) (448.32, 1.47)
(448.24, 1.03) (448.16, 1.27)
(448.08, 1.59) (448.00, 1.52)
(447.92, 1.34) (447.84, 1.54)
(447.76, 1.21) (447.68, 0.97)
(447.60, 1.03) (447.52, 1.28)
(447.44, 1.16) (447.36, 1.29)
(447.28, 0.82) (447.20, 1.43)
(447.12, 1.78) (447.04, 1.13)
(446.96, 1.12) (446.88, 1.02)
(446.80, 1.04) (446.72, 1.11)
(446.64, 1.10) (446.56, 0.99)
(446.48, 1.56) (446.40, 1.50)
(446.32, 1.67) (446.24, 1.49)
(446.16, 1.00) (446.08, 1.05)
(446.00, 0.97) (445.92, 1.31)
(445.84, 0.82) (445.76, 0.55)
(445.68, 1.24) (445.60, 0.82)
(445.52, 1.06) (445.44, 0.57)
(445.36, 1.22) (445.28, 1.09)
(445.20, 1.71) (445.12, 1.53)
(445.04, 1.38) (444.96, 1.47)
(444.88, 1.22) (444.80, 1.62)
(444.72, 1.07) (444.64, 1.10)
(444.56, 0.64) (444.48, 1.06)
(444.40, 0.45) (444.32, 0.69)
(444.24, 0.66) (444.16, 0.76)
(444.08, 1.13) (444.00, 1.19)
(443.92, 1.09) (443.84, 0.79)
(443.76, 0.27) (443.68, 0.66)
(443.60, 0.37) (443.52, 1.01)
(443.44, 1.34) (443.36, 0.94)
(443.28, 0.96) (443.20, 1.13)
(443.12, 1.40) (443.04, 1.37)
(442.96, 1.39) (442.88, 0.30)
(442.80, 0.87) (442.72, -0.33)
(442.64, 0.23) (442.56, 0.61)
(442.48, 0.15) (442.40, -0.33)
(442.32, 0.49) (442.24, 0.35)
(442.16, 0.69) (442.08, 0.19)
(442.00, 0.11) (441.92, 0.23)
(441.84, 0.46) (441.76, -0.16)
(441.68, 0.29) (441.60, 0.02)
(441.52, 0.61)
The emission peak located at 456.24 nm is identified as C IV 1549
